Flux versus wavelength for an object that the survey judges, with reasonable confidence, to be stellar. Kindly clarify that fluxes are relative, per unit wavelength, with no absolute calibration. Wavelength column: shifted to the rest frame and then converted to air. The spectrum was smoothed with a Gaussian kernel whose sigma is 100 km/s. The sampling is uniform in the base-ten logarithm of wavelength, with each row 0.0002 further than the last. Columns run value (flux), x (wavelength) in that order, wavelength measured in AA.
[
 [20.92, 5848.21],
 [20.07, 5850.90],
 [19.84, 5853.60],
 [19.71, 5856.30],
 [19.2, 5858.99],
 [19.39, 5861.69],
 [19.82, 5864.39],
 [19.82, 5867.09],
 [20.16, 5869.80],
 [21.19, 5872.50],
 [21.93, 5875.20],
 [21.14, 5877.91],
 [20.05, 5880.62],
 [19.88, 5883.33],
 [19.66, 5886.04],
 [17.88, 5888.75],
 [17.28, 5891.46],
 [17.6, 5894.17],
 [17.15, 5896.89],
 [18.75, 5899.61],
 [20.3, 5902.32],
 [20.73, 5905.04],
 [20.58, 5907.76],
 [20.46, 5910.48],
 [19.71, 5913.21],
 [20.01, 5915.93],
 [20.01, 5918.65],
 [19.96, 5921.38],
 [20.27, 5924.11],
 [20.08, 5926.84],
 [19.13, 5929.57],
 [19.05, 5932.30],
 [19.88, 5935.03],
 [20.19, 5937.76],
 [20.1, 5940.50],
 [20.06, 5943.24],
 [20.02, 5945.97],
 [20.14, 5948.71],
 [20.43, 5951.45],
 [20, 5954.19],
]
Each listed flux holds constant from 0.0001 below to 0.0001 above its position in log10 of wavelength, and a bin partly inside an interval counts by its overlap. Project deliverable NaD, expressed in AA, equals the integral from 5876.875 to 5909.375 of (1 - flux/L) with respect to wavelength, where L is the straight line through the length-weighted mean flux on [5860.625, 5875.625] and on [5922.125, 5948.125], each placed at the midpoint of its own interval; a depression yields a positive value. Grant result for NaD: 1.47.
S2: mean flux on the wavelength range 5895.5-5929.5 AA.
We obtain 19.8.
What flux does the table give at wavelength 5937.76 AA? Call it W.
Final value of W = 20.19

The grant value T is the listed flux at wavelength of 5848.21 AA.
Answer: 20.92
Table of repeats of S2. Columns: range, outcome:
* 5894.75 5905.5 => 19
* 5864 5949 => 19.8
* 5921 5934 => 19.7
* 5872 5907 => 19.5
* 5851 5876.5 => 20.1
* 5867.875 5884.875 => 20.7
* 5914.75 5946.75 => 19.9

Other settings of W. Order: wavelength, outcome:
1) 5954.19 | 20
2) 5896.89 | 17.15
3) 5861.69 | 19.39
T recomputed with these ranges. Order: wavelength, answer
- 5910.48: 20.46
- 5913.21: 19.71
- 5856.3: 19.71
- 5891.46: 17.28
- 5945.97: 20.02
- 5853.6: 19.84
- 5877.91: 21.14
